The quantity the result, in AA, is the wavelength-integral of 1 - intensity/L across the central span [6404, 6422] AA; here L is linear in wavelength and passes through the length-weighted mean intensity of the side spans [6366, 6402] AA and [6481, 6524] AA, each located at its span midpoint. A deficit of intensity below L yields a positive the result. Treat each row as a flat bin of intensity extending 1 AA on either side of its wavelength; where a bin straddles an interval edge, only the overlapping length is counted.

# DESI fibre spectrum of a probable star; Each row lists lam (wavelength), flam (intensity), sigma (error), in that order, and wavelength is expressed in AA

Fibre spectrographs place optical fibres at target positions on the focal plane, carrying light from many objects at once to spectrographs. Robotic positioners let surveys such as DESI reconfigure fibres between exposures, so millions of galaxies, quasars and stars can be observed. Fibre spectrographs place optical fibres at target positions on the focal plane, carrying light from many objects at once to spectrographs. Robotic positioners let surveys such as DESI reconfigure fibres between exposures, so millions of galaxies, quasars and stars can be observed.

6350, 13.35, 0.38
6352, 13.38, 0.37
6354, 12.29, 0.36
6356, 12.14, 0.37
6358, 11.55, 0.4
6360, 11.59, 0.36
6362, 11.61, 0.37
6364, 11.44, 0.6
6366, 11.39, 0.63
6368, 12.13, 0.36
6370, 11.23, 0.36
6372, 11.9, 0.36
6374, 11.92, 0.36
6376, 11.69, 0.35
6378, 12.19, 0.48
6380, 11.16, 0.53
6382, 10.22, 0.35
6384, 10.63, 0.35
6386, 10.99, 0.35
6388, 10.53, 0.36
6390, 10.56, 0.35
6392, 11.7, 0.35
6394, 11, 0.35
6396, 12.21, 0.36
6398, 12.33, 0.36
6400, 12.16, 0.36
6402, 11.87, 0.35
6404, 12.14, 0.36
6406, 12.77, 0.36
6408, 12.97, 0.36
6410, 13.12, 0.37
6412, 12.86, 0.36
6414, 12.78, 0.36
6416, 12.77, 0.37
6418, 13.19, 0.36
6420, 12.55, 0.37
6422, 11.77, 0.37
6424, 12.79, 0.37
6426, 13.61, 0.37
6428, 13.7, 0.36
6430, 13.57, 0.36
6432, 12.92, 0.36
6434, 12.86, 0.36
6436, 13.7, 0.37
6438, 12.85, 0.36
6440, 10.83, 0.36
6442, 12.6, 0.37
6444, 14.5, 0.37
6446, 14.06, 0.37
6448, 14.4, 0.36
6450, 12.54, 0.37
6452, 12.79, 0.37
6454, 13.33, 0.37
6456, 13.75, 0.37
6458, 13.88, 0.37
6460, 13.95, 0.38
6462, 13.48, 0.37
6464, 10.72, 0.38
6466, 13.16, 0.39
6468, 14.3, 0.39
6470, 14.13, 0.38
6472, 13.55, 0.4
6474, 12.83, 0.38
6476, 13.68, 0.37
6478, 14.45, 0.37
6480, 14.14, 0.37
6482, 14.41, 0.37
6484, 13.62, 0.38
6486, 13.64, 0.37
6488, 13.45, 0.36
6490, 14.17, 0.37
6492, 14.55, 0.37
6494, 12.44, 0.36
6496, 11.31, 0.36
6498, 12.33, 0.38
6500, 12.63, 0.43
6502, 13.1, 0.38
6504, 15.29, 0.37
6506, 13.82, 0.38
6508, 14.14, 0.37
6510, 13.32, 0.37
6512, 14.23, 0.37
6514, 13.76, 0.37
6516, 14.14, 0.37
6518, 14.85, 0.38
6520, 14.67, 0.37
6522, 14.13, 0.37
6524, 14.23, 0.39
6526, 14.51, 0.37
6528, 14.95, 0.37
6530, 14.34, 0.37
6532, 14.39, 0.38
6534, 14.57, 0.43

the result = -1.15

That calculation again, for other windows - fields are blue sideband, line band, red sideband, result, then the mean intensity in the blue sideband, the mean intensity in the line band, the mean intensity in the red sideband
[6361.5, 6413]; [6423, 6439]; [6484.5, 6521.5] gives -1.0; 11.7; 13.2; 13.7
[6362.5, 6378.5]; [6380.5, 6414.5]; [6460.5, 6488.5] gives 1.2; 11.7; 11.8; 13.5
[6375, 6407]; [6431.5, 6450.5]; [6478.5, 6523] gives -0.9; 11.5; 13.1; 13.7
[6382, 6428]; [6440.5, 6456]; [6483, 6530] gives -0.7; 12.1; 13.4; 13.8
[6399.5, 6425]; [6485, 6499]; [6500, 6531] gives 0.7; 12.6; 13.1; 14.2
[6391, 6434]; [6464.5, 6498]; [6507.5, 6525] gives 0.3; 12.6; 13.5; 14.2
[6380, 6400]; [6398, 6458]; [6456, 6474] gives -3.3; 11.2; 13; 13.4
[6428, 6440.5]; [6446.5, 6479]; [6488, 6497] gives -1.0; 12.9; 13.4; 13.2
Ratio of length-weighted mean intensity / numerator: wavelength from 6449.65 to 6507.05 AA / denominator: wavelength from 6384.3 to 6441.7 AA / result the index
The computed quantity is 1.09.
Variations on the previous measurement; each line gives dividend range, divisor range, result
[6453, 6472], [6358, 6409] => 1.16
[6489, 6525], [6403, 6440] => 1.07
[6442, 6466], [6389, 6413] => 1.10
